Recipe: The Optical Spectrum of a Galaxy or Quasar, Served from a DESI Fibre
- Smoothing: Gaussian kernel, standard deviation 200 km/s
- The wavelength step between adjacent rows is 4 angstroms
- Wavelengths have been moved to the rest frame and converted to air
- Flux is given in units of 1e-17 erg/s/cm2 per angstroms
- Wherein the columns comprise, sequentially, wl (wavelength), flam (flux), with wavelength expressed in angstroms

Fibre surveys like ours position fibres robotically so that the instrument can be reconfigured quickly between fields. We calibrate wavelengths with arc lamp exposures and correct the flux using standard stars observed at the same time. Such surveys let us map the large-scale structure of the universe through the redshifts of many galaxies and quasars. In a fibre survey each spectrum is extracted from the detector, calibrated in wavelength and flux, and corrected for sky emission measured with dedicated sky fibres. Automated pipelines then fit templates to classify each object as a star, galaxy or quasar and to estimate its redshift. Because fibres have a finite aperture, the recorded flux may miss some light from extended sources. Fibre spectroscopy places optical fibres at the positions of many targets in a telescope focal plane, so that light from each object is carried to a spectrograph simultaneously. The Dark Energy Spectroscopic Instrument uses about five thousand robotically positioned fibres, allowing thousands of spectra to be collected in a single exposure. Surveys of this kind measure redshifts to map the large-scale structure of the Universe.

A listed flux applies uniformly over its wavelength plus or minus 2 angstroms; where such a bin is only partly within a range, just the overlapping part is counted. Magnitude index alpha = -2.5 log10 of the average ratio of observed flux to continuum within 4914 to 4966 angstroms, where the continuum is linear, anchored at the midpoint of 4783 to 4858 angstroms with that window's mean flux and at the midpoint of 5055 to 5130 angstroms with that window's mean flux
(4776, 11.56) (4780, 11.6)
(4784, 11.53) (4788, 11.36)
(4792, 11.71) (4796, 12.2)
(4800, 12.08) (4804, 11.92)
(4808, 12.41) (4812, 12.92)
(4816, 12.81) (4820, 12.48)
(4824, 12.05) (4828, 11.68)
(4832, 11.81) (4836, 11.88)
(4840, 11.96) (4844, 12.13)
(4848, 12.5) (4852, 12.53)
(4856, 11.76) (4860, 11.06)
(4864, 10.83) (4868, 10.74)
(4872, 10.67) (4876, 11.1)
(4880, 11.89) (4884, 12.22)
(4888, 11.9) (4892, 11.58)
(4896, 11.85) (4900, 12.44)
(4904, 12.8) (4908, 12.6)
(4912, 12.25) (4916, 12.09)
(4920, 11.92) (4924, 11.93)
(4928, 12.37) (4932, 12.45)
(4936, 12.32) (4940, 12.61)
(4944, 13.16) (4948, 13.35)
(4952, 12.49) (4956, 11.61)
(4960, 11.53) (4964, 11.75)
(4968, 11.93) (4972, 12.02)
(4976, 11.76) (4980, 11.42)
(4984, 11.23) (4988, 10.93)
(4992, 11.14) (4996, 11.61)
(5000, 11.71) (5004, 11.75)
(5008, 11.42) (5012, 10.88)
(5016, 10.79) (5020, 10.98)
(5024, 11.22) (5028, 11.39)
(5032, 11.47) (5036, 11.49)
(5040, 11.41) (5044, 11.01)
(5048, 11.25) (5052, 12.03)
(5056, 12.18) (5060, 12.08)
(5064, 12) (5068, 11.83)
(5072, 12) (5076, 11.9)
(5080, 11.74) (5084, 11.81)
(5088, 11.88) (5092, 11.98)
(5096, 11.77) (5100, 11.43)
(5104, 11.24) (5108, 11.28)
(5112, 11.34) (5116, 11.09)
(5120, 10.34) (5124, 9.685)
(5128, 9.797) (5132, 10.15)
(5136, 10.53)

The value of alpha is -0.042 mag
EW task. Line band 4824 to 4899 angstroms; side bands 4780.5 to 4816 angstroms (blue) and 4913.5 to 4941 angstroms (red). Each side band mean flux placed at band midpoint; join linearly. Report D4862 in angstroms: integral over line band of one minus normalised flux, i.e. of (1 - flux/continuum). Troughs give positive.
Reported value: 2.7 angstroms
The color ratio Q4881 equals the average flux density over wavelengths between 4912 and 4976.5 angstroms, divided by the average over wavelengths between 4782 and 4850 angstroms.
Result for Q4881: 1.01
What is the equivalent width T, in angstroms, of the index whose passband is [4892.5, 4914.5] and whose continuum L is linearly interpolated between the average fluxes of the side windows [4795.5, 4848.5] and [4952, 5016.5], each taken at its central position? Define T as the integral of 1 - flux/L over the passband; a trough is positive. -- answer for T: -0.9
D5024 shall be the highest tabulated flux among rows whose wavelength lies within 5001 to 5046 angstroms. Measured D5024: 11.75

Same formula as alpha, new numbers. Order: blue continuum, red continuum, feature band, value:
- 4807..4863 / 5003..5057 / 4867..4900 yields 0.03 mag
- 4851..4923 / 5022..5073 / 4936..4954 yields -0.10 mag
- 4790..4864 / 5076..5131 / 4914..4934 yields -0.04 mag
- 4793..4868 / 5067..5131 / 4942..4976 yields -0.05 mag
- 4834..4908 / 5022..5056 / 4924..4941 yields -0.06 mag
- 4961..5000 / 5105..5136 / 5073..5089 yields -0.10 mag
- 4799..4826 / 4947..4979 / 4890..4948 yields -0.02 mag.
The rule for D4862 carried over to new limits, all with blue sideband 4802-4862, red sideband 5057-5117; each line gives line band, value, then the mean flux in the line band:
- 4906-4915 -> -0.3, 12.4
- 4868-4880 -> 1.0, 11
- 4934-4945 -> -0.6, 12.7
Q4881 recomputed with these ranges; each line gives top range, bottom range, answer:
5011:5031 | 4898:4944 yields 0.90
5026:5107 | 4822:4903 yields 1.00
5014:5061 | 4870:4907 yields 0.96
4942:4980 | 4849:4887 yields 1.06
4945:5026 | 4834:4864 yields 0.97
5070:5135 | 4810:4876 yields 0.95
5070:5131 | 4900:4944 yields 0.91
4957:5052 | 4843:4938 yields 0.96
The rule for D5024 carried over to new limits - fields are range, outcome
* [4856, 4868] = 11.76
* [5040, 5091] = 12.18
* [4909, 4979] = 13.35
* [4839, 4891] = 12.53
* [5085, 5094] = 11.98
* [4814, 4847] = 12.81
